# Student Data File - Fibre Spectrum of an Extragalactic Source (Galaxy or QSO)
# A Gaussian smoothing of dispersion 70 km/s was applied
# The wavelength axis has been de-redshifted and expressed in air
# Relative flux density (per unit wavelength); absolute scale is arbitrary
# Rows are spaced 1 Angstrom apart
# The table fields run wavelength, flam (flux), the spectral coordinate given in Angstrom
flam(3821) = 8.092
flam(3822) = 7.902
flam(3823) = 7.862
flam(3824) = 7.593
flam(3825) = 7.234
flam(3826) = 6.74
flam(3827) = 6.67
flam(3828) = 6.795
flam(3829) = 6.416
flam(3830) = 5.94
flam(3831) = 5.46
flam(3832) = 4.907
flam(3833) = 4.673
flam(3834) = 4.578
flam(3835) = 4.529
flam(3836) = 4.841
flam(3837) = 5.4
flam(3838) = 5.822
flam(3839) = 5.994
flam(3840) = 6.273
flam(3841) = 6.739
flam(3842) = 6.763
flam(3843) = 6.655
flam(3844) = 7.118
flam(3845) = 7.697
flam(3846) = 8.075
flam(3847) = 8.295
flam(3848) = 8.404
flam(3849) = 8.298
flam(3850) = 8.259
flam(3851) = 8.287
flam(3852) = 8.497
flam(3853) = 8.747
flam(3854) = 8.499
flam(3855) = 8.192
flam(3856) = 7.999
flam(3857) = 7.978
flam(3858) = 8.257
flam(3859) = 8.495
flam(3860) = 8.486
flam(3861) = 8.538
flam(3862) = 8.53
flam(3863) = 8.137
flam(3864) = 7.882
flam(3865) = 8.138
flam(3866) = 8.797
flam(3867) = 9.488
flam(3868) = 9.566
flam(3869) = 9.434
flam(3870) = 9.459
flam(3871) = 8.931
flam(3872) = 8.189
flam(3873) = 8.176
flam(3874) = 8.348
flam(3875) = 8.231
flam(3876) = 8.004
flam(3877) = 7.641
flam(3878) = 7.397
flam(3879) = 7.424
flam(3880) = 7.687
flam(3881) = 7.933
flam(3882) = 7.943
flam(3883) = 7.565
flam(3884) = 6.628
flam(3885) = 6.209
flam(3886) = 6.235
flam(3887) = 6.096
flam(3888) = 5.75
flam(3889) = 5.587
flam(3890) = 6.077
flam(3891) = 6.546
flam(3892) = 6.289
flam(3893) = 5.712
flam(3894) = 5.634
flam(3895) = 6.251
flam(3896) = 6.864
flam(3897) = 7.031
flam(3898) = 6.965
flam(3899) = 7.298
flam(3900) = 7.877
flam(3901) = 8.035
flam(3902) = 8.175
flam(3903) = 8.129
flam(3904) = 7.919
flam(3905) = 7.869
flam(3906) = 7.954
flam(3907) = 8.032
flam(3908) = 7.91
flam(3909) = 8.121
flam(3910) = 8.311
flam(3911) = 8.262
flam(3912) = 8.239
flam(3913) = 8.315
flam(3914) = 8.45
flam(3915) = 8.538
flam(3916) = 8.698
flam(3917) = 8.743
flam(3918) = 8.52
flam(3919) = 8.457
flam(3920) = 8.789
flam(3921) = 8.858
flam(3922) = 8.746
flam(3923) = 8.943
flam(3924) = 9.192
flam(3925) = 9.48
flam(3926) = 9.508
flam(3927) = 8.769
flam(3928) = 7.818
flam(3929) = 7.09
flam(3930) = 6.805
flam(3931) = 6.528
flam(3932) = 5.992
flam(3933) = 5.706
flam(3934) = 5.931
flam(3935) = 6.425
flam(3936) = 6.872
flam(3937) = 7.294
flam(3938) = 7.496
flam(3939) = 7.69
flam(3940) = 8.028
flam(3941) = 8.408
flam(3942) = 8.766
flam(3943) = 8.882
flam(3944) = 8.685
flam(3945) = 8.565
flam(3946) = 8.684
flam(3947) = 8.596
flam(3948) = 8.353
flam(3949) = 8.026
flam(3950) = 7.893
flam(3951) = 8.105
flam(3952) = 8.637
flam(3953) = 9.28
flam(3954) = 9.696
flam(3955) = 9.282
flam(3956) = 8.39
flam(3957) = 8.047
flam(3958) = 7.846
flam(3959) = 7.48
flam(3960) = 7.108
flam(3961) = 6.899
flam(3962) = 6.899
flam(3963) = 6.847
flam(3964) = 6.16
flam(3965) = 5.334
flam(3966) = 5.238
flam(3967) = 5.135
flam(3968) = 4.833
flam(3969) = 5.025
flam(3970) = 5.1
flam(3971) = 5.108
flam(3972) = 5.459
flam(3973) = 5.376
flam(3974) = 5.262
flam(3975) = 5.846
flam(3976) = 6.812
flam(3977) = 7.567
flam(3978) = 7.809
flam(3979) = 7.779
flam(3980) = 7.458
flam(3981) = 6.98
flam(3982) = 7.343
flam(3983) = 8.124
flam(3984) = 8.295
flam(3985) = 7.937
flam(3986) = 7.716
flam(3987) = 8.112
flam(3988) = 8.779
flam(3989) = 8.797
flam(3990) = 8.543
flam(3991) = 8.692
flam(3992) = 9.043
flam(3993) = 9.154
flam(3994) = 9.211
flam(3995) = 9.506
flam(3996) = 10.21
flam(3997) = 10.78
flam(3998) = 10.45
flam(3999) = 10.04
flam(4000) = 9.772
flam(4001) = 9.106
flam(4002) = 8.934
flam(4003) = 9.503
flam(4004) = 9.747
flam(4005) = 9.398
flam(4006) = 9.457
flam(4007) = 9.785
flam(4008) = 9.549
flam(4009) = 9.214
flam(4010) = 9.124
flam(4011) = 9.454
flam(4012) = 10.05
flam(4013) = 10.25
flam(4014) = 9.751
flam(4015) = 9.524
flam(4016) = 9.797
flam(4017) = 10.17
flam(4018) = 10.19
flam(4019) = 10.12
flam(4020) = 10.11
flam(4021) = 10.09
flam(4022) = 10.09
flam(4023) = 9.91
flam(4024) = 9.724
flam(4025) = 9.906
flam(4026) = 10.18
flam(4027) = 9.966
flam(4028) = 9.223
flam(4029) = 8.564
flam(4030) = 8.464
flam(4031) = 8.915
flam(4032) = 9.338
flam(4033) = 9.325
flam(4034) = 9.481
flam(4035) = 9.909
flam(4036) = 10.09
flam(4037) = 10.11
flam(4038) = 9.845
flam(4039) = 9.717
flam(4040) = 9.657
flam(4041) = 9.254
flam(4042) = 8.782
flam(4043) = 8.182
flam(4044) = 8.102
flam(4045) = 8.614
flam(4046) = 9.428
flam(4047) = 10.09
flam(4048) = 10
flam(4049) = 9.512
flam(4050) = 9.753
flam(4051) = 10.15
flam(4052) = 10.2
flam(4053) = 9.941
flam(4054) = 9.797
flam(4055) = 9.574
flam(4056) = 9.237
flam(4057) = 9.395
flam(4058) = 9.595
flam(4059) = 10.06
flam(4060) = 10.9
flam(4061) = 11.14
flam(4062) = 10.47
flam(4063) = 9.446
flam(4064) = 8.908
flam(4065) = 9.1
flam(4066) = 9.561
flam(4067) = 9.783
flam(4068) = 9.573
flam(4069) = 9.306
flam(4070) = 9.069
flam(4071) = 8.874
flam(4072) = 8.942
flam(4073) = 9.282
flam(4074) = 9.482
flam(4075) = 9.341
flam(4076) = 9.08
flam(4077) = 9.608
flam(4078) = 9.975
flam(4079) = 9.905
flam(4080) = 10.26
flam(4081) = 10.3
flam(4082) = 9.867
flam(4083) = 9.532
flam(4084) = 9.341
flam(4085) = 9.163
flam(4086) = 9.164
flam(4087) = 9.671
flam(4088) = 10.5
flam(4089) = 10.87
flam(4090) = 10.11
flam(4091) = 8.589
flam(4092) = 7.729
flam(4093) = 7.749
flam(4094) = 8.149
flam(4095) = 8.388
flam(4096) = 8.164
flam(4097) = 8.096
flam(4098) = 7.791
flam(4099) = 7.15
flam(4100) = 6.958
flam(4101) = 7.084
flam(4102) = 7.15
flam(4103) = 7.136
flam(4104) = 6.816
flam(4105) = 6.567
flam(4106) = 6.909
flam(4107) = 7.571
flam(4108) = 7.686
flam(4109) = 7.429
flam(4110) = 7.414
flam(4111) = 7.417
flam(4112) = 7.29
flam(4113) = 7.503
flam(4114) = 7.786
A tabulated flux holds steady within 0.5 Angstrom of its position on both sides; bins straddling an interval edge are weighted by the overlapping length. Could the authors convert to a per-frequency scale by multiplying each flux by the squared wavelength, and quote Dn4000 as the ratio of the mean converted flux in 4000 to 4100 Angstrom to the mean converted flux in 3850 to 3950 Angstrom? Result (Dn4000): 1.3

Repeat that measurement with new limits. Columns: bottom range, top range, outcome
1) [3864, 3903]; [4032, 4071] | 1.40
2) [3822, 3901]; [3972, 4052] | 1.35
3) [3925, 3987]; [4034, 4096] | 1.37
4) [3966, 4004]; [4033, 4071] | 1.27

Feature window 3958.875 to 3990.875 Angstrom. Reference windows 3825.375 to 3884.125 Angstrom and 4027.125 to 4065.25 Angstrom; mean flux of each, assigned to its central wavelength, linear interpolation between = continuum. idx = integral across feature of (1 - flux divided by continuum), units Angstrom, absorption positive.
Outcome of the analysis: 7.3 Angstrom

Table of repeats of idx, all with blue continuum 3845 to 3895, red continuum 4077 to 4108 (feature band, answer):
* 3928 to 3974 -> 5.0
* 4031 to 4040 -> -1.4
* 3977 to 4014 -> -3.4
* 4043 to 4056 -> -1.7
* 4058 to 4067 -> -1.6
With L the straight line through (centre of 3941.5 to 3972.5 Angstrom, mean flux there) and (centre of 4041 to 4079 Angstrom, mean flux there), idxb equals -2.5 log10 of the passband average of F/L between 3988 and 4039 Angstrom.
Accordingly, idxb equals -0.127 mag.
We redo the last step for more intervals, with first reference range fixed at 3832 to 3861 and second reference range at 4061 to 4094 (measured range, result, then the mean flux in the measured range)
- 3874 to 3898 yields 0.11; 6.85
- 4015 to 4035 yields -0.08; 9.66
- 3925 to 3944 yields 0.07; 7.53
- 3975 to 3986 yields 0.13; 7.54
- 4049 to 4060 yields -0.07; 9.81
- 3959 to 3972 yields 0.39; 5.86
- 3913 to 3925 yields -0.11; 8.74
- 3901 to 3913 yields -0.04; 8.09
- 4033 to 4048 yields -0.04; 9.39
